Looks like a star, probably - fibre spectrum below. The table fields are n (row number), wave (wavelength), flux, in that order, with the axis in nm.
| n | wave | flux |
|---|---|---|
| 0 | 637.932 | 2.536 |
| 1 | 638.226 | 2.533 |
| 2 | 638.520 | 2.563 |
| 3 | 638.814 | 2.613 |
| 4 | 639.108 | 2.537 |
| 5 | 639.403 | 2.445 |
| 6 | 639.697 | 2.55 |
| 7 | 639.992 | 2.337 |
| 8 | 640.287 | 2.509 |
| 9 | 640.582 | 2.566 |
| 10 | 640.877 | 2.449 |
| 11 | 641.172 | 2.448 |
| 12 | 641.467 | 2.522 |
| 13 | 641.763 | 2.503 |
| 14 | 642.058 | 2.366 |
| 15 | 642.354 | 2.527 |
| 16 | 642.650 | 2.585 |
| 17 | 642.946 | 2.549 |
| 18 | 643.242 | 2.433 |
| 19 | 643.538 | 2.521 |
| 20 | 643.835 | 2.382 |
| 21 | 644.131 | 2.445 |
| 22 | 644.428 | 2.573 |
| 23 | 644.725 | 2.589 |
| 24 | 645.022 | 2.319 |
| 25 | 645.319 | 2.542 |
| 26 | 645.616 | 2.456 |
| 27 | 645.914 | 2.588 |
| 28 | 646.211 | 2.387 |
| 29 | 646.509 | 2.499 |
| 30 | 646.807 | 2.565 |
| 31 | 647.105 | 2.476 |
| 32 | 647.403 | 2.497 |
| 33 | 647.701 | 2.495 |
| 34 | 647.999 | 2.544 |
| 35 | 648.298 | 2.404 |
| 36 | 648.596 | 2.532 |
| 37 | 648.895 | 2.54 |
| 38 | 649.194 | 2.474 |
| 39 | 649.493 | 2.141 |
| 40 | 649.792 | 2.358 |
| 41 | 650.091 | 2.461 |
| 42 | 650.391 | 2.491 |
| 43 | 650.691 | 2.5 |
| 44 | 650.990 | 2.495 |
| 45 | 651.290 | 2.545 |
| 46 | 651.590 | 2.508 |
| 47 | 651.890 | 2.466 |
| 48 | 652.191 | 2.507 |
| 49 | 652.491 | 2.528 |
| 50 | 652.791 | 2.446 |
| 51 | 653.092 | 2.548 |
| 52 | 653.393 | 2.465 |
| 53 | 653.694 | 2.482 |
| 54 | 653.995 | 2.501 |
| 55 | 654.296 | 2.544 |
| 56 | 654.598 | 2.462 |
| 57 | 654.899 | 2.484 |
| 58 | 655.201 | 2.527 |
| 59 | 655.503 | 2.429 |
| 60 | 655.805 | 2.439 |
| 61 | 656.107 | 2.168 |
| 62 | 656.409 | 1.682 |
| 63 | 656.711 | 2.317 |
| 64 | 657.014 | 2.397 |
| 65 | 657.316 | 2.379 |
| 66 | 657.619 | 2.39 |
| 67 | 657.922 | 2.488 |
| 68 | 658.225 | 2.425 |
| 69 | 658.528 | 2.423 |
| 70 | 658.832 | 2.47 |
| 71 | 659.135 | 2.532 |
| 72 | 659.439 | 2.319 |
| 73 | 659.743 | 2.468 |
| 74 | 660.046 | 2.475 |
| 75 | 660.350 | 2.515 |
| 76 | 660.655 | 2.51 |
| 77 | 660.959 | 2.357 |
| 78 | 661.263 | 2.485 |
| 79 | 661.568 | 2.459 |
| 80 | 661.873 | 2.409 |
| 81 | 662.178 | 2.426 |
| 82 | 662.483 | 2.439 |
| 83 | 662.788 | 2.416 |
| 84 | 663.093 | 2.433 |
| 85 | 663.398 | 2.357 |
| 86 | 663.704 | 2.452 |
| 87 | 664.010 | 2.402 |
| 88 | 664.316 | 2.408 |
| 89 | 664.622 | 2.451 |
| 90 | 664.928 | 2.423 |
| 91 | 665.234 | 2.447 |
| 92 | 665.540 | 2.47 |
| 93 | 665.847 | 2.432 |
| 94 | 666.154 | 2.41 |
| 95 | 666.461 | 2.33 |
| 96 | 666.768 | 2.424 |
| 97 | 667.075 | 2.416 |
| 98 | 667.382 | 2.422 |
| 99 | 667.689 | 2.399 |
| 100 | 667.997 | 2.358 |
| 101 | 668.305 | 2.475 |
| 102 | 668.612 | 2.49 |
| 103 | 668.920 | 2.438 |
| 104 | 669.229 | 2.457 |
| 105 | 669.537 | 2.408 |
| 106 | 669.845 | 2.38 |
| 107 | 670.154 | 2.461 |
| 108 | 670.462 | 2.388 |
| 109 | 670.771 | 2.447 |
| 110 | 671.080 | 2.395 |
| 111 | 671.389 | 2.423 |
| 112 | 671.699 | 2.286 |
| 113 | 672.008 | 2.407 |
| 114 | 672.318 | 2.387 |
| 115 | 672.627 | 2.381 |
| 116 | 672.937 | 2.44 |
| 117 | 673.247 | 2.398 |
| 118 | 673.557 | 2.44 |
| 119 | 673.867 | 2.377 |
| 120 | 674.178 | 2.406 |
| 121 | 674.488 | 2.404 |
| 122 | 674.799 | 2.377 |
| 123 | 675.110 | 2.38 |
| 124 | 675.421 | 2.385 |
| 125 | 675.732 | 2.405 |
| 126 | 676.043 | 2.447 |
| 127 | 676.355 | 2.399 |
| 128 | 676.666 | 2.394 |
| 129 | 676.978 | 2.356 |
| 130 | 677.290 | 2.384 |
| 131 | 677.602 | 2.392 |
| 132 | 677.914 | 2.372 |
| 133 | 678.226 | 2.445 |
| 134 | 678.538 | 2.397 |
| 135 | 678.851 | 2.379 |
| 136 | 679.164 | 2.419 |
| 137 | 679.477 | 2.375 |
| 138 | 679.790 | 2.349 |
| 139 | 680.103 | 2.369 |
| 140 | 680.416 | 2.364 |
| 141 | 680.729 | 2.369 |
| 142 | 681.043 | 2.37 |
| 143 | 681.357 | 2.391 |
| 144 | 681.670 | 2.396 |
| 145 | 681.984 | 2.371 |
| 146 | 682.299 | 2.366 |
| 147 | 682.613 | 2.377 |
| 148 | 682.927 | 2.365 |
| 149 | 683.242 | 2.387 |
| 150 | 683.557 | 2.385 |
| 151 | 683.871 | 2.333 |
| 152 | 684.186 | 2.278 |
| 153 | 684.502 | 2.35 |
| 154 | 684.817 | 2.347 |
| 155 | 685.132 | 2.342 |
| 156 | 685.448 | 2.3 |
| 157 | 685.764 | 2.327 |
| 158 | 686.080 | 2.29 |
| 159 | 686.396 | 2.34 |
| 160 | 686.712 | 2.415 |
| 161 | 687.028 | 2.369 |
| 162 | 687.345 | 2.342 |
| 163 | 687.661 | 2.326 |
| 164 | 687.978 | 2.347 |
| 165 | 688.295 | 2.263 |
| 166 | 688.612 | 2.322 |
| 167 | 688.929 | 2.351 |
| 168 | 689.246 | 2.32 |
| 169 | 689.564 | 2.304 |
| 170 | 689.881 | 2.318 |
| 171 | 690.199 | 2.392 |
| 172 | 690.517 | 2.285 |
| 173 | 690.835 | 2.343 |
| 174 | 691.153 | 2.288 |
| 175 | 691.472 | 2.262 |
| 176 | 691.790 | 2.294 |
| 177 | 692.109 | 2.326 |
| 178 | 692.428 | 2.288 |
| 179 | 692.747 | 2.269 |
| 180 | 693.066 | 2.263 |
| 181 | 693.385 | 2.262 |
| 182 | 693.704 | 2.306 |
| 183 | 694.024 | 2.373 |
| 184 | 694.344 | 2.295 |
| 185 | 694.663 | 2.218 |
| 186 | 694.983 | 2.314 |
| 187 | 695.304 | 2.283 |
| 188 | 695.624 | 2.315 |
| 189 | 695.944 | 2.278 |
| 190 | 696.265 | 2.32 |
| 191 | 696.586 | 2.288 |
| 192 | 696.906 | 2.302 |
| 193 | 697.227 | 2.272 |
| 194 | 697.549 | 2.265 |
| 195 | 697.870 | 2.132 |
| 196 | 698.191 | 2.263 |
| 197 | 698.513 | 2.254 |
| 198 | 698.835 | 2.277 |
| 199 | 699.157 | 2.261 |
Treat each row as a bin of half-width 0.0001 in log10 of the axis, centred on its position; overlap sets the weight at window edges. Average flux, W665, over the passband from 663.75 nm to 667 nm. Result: 2.42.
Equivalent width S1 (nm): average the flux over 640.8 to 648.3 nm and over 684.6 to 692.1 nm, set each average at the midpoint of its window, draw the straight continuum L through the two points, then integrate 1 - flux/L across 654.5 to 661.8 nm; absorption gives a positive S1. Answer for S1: 0.12 nm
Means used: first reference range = 2.49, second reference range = 2.33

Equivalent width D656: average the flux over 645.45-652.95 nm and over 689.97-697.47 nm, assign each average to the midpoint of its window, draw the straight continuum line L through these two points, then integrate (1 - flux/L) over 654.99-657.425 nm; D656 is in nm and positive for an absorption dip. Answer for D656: 0.15 nm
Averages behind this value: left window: 2.48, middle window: 2.3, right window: 2.3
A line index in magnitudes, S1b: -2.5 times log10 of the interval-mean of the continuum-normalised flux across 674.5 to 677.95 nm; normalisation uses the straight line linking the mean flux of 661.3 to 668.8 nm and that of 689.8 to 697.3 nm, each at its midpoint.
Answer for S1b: -0.01 mag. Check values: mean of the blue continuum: 2.42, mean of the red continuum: 2.3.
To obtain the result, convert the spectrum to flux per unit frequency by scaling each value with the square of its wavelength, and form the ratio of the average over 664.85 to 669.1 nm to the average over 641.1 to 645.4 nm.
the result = 1.0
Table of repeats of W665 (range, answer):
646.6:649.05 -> 2.51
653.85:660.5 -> 2.4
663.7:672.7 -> 2.42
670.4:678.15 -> 2.4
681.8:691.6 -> 2.34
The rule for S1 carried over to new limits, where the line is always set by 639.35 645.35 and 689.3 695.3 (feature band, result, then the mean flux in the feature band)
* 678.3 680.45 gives -0.032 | 2.38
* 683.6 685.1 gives -0.002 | 2.33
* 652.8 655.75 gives -0.060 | 2.49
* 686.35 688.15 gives -0.030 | 2.36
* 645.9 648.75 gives -0.034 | 2.49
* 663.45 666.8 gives -0.029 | 2.42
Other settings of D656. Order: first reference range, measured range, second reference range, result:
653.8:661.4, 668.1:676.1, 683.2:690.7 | -0.13 nm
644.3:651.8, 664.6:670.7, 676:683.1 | -0.01 nm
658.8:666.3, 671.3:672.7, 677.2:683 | 0.02 nm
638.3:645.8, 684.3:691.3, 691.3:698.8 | -0.07 nm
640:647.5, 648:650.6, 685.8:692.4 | 0.04 nm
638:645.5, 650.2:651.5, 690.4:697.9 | -0.02 nm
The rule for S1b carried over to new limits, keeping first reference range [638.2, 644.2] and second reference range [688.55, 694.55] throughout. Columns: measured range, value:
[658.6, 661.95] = -0.01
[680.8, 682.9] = -0.02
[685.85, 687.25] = -0.01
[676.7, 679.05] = -0.01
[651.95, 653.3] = -0.02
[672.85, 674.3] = -0.02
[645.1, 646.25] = -0.01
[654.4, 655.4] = -0.02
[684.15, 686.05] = 0.00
